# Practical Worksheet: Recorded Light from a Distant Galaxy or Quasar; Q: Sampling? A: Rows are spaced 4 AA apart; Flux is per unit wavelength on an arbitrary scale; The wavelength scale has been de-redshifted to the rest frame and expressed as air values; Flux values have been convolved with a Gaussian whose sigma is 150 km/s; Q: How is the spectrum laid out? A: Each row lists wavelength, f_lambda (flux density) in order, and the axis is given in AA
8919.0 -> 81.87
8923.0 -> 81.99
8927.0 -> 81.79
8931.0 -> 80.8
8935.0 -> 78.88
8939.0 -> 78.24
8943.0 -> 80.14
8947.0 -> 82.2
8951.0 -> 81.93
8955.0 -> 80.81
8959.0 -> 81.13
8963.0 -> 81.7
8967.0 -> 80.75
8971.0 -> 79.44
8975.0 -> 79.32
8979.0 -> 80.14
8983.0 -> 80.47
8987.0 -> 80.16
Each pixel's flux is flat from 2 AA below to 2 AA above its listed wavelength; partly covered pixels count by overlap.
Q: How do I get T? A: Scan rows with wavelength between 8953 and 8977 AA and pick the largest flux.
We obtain 81.7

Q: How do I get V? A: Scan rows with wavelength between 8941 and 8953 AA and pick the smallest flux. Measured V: 80.14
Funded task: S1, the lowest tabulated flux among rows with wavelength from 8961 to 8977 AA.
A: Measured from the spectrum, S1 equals 79.32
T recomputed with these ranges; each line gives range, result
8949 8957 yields 81.93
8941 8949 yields 82.2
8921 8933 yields 81.99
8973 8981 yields 80.14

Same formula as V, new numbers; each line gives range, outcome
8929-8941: 78.24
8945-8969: 80.75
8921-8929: 81.79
